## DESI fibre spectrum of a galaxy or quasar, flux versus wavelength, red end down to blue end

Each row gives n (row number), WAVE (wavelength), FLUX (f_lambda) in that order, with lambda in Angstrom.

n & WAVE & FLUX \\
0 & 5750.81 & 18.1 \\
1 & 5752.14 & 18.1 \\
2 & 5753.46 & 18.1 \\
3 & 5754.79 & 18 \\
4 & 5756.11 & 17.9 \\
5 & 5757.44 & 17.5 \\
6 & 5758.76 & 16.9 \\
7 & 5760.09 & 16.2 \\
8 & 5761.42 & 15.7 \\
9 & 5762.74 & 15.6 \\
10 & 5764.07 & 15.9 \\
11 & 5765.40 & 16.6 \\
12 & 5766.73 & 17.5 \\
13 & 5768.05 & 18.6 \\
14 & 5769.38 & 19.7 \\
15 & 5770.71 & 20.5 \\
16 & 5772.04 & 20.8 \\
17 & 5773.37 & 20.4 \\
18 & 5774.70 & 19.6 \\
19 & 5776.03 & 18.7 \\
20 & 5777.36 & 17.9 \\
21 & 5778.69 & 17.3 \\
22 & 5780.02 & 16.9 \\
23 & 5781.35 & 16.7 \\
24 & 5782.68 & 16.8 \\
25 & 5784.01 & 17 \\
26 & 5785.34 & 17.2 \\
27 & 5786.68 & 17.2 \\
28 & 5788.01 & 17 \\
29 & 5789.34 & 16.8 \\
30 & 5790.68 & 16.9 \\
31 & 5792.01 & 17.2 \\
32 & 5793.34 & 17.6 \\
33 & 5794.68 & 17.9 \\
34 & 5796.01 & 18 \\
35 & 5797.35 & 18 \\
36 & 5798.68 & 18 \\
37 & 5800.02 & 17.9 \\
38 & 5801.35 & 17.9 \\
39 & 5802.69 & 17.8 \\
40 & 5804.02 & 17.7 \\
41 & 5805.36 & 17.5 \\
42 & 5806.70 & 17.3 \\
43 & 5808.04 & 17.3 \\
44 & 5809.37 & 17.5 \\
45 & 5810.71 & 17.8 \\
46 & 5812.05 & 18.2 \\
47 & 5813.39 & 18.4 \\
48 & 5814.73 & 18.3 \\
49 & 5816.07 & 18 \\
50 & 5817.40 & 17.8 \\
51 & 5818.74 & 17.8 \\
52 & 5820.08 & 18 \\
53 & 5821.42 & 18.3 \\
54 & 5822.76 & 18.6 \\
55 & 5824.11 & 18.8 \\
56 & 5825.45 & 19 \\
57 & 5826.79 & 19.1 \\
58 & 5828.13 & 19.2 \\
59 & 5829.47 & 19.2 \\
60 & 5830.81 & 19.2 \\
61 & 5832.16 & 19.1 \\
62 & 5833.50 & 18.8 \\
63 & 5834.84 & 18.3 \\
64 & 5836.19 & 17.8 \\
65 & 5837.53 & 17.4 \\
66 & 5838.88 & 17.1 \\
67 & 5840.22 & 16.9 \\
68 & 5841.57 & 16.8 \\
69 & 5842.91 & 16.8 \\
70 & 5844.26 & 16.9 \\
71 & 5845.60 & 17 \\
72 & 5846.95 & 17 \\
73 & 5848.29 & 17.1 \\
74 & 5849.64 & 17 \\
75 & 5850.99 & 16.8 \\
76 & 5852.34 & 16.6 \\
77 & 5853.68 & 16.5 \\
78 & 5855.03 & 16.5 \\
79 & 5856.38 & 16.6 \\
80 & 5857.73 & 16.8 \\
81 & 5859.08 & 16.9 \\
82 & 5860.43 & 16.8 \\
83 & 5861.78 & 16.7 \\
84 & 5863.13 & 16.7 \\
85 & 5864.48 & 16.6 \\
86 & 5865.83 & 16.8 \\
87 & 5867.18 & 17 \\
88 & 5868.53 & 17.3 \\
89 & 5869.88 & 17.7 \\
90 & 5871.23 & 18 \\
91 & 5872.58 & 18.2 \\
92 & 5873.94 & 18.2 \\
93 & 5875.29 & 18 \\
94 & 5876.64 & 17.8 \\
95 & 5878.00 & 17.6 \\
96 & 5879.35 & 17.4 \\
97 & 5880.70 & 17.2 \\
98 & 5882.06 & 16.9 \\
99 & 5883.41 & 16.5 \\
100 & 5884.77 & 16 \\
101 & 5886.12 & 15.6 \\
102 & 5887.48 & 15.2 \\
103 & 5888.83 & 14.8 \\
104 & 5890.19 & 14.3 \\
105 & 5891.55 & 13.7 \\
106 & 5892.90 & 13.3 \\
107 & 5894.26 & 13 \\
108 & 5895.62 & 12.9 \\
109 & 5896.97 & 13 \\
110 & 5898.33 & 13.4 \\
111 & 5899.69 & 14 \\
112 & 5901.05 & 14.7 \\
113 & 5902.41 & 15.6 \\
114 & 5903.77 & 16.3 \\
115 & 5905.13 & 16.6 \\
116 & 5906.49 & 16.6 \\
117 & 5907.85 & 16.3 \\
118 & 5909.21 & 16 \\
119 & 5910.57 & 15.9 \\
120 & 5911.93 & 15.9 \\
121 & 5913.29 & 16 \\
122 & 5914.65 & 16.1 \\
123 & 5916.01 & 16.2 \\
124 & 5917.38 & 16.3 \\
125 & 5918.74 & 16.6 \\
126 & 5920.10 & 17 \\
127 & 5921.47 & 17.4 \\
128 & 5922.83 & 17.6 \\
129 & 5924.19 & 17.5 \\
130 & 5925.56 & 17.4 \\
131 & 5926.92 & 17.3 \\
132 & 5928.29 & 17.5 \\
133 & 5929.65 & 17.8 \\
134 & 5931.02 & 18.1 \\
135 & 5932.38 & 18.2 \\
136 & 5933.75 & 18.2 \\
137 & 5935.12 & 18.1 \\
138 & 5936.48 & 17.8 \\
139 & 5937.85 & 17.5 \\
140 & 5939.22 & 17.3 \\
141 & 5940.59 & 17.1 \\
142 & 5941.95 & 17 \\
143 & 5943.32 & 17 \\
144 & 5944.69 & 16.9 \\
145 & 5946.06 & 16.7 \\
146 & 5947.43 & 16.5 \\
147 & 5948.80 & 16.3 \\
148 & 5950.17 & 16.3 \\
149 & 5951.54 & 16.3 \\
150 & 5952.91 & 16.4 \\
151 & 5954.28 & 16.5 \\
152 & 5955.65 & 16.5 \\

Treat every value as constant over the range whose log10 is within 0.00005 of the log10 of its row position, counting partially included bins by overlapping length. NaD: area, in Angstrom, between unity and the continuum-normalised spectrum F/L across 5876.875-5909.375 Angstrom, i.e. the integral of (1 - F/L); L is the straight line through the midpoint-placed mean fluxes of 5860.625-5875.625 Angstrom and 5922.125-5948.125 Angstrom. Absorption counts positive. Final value 3.9 Angstrom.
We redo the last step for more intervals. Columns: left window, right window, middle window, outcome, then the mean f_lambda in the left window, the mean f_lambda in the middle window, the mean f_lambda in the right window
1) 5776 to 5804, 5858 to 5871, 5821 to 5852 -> -1.35 Angstrom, 17.4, 17.9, 17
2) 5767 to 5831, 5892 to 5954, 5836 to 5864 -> 0.82 Angstrom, 18.1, 16.9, 16.3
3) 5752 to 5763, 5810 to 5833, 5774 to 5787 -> 0.06 Angstrom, 17.1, 17.5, 18.5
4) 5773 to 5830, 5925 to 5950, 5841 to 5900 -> 4.51 Angstrom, 17.9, 16.3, 17.3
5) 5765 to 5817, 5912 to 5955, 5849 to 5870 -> 0.83 Angstrom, 17.9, 16.8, 17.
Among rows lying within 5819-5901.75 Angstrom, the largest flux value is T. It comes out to 19.2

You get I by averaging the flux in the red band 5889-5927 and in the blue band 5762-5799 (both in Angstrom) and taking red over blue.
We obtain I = 0.88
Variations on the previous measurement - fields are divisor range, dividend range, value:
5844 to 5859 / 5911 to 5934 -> 1.02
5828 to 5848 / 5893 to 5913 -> 0.84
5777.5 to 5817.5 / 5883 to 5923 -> 0.88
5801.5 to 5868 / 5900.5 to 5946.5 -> 0.96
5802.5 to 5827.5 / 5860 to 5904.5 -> 0.88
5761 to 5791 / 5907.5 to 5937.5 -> 0.96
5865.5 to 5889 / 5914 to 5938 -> 1.02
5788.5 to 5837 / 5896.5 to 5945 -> 0.92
